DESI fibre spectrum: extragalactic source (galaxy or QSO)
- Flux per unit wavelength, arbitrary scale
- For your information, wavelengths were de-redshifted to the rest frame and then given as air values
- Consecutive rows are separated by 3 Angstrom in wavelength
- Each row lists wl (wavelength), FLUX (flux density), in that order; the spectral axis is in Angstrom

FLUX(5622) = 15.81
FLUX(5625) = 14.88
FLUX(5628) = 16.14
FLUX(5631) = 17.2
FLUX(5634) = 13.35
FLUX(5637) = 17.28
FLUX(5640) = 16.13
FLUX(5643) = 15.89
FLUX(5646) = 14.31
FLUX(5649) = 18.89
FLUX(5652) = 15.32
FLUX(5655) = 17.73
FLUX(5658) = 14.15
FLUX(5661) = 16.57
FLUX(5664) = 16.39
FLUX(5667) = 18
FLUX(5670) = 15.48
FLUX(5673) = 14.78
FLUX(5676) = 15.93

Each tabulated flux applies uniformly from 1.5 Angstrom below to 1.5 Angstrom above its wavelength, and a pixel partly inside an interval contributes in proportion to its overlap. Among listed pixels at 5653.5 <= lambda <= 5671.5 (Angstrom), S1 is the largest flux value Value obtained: 18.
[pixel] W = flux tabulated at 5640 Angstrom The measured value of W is 16.13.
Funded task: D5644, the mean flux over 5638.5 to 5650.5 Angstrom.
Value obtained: 16.3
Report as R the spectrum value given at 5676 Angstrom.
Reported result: 15.93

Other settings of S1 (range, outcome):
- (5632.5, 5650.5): 18.89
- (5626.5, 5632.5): 17.2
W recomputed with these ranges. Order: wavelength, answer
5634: 13.35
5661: 16.57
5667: 18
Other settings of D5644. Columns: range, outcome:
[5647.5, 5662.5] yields 16.5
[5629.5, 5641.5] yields 16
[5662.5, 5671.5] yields 16.6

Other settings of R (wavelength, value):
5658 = 14.15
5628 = 16.14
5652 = 15.32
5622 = 15.81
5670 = 15.48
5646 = 14.31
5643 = 15.89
